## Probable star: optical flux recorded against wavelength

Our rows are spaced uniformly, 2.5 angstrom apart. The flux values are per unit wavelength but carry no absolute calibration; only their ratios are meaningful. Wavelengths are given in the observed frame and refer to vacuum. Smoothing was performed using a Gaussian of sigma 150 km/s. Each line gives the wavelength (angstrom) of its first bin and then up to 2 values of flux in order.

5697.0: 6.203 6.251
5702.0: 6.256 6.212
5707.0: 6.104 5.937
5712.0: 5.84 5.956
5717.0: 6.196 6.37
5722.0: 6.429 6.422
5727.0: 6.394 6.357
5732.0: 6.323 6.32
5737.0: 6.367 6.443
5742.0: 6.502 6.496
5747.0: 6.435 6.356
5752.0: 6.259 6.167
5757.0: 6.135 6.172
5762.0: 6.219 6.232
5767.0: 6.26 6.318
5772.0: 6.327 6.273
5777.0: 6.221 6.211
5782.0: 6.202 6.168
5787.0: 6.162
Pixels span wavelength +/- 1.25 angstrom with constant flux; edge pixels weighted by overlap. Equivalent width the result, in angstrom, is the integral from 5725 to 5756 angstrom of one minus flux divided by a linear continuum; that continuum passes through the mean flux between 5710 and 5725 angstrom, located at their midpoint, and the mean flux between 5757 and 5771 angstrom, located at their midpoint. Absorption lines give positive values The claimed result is -0.8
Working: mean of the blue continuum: 6.18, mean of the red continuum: 6.23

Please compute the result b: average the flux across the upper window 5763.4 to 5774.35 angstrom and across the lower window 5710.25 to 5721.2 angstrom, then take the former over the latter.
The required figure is 1.0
